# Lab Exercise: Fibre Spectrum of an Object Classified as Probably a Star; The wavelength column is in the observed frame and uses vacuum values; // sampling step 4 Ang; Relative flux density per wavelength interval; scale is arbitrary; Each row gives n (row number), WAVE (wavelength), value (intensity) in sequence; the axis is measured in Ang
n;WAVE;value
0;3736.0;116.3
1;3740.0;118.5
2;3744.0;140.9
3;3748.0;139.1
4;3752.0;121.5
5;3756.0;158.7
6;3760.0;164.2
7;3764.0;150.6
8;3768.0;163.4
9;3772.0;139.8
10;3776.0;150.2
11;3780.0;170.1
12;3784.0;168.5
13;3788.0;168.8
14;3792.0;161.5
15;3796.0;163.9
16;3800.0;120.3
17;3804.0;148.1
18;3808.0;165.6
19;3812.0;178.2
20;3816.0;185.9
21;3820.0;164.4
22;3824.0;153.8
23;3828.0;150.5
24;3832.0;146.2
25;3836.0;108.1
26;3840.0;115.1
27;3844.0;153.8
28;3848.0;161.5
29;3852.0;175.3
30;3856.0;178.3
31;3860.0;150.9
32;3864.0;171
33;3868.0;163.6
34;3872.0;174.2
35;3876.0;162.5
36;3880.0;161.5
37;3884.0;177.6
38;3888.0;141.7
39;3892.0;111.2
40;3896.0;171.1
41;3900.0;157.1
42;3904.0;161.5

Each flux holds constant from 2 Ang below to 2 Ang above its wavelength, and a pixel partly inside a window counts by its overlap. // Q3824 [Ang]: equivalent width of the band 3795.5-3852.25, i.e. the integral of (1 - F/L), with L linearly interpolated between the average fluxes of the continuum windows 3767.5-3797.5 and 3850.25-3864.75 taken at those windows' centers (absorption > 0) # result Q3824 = 4.5 Ang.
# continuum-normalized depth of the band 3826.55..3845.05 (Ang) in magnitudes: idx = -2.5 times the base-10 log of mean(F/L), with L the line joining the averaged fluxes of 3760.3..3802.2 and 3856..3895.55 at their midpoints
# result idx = 0.18 mag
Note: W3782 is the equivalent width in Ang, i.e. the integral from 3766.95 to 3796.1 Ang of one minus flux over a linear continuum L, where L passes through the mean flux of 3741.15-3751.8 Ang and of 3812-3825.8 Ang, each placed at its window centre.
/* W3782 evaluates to -1.6 Ang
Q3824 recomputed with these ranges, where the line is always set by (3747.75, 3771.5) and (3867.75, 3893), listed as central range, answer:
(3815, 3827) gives -0.90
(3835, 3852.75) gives 1.45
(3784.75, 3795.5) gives -0.97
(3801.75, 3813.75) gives -0.78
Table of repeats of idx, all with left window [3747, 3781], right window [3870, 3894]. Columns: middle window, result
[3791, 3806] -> 0.03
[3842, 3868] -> -0.08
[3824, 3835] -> 0.05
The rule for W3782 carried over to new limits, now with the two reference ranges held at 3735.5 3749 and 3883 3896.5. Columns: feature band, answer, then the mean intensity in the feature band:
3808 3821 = -3.6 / 175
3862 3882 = -3.1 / 167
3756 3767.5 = -2.4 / 158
